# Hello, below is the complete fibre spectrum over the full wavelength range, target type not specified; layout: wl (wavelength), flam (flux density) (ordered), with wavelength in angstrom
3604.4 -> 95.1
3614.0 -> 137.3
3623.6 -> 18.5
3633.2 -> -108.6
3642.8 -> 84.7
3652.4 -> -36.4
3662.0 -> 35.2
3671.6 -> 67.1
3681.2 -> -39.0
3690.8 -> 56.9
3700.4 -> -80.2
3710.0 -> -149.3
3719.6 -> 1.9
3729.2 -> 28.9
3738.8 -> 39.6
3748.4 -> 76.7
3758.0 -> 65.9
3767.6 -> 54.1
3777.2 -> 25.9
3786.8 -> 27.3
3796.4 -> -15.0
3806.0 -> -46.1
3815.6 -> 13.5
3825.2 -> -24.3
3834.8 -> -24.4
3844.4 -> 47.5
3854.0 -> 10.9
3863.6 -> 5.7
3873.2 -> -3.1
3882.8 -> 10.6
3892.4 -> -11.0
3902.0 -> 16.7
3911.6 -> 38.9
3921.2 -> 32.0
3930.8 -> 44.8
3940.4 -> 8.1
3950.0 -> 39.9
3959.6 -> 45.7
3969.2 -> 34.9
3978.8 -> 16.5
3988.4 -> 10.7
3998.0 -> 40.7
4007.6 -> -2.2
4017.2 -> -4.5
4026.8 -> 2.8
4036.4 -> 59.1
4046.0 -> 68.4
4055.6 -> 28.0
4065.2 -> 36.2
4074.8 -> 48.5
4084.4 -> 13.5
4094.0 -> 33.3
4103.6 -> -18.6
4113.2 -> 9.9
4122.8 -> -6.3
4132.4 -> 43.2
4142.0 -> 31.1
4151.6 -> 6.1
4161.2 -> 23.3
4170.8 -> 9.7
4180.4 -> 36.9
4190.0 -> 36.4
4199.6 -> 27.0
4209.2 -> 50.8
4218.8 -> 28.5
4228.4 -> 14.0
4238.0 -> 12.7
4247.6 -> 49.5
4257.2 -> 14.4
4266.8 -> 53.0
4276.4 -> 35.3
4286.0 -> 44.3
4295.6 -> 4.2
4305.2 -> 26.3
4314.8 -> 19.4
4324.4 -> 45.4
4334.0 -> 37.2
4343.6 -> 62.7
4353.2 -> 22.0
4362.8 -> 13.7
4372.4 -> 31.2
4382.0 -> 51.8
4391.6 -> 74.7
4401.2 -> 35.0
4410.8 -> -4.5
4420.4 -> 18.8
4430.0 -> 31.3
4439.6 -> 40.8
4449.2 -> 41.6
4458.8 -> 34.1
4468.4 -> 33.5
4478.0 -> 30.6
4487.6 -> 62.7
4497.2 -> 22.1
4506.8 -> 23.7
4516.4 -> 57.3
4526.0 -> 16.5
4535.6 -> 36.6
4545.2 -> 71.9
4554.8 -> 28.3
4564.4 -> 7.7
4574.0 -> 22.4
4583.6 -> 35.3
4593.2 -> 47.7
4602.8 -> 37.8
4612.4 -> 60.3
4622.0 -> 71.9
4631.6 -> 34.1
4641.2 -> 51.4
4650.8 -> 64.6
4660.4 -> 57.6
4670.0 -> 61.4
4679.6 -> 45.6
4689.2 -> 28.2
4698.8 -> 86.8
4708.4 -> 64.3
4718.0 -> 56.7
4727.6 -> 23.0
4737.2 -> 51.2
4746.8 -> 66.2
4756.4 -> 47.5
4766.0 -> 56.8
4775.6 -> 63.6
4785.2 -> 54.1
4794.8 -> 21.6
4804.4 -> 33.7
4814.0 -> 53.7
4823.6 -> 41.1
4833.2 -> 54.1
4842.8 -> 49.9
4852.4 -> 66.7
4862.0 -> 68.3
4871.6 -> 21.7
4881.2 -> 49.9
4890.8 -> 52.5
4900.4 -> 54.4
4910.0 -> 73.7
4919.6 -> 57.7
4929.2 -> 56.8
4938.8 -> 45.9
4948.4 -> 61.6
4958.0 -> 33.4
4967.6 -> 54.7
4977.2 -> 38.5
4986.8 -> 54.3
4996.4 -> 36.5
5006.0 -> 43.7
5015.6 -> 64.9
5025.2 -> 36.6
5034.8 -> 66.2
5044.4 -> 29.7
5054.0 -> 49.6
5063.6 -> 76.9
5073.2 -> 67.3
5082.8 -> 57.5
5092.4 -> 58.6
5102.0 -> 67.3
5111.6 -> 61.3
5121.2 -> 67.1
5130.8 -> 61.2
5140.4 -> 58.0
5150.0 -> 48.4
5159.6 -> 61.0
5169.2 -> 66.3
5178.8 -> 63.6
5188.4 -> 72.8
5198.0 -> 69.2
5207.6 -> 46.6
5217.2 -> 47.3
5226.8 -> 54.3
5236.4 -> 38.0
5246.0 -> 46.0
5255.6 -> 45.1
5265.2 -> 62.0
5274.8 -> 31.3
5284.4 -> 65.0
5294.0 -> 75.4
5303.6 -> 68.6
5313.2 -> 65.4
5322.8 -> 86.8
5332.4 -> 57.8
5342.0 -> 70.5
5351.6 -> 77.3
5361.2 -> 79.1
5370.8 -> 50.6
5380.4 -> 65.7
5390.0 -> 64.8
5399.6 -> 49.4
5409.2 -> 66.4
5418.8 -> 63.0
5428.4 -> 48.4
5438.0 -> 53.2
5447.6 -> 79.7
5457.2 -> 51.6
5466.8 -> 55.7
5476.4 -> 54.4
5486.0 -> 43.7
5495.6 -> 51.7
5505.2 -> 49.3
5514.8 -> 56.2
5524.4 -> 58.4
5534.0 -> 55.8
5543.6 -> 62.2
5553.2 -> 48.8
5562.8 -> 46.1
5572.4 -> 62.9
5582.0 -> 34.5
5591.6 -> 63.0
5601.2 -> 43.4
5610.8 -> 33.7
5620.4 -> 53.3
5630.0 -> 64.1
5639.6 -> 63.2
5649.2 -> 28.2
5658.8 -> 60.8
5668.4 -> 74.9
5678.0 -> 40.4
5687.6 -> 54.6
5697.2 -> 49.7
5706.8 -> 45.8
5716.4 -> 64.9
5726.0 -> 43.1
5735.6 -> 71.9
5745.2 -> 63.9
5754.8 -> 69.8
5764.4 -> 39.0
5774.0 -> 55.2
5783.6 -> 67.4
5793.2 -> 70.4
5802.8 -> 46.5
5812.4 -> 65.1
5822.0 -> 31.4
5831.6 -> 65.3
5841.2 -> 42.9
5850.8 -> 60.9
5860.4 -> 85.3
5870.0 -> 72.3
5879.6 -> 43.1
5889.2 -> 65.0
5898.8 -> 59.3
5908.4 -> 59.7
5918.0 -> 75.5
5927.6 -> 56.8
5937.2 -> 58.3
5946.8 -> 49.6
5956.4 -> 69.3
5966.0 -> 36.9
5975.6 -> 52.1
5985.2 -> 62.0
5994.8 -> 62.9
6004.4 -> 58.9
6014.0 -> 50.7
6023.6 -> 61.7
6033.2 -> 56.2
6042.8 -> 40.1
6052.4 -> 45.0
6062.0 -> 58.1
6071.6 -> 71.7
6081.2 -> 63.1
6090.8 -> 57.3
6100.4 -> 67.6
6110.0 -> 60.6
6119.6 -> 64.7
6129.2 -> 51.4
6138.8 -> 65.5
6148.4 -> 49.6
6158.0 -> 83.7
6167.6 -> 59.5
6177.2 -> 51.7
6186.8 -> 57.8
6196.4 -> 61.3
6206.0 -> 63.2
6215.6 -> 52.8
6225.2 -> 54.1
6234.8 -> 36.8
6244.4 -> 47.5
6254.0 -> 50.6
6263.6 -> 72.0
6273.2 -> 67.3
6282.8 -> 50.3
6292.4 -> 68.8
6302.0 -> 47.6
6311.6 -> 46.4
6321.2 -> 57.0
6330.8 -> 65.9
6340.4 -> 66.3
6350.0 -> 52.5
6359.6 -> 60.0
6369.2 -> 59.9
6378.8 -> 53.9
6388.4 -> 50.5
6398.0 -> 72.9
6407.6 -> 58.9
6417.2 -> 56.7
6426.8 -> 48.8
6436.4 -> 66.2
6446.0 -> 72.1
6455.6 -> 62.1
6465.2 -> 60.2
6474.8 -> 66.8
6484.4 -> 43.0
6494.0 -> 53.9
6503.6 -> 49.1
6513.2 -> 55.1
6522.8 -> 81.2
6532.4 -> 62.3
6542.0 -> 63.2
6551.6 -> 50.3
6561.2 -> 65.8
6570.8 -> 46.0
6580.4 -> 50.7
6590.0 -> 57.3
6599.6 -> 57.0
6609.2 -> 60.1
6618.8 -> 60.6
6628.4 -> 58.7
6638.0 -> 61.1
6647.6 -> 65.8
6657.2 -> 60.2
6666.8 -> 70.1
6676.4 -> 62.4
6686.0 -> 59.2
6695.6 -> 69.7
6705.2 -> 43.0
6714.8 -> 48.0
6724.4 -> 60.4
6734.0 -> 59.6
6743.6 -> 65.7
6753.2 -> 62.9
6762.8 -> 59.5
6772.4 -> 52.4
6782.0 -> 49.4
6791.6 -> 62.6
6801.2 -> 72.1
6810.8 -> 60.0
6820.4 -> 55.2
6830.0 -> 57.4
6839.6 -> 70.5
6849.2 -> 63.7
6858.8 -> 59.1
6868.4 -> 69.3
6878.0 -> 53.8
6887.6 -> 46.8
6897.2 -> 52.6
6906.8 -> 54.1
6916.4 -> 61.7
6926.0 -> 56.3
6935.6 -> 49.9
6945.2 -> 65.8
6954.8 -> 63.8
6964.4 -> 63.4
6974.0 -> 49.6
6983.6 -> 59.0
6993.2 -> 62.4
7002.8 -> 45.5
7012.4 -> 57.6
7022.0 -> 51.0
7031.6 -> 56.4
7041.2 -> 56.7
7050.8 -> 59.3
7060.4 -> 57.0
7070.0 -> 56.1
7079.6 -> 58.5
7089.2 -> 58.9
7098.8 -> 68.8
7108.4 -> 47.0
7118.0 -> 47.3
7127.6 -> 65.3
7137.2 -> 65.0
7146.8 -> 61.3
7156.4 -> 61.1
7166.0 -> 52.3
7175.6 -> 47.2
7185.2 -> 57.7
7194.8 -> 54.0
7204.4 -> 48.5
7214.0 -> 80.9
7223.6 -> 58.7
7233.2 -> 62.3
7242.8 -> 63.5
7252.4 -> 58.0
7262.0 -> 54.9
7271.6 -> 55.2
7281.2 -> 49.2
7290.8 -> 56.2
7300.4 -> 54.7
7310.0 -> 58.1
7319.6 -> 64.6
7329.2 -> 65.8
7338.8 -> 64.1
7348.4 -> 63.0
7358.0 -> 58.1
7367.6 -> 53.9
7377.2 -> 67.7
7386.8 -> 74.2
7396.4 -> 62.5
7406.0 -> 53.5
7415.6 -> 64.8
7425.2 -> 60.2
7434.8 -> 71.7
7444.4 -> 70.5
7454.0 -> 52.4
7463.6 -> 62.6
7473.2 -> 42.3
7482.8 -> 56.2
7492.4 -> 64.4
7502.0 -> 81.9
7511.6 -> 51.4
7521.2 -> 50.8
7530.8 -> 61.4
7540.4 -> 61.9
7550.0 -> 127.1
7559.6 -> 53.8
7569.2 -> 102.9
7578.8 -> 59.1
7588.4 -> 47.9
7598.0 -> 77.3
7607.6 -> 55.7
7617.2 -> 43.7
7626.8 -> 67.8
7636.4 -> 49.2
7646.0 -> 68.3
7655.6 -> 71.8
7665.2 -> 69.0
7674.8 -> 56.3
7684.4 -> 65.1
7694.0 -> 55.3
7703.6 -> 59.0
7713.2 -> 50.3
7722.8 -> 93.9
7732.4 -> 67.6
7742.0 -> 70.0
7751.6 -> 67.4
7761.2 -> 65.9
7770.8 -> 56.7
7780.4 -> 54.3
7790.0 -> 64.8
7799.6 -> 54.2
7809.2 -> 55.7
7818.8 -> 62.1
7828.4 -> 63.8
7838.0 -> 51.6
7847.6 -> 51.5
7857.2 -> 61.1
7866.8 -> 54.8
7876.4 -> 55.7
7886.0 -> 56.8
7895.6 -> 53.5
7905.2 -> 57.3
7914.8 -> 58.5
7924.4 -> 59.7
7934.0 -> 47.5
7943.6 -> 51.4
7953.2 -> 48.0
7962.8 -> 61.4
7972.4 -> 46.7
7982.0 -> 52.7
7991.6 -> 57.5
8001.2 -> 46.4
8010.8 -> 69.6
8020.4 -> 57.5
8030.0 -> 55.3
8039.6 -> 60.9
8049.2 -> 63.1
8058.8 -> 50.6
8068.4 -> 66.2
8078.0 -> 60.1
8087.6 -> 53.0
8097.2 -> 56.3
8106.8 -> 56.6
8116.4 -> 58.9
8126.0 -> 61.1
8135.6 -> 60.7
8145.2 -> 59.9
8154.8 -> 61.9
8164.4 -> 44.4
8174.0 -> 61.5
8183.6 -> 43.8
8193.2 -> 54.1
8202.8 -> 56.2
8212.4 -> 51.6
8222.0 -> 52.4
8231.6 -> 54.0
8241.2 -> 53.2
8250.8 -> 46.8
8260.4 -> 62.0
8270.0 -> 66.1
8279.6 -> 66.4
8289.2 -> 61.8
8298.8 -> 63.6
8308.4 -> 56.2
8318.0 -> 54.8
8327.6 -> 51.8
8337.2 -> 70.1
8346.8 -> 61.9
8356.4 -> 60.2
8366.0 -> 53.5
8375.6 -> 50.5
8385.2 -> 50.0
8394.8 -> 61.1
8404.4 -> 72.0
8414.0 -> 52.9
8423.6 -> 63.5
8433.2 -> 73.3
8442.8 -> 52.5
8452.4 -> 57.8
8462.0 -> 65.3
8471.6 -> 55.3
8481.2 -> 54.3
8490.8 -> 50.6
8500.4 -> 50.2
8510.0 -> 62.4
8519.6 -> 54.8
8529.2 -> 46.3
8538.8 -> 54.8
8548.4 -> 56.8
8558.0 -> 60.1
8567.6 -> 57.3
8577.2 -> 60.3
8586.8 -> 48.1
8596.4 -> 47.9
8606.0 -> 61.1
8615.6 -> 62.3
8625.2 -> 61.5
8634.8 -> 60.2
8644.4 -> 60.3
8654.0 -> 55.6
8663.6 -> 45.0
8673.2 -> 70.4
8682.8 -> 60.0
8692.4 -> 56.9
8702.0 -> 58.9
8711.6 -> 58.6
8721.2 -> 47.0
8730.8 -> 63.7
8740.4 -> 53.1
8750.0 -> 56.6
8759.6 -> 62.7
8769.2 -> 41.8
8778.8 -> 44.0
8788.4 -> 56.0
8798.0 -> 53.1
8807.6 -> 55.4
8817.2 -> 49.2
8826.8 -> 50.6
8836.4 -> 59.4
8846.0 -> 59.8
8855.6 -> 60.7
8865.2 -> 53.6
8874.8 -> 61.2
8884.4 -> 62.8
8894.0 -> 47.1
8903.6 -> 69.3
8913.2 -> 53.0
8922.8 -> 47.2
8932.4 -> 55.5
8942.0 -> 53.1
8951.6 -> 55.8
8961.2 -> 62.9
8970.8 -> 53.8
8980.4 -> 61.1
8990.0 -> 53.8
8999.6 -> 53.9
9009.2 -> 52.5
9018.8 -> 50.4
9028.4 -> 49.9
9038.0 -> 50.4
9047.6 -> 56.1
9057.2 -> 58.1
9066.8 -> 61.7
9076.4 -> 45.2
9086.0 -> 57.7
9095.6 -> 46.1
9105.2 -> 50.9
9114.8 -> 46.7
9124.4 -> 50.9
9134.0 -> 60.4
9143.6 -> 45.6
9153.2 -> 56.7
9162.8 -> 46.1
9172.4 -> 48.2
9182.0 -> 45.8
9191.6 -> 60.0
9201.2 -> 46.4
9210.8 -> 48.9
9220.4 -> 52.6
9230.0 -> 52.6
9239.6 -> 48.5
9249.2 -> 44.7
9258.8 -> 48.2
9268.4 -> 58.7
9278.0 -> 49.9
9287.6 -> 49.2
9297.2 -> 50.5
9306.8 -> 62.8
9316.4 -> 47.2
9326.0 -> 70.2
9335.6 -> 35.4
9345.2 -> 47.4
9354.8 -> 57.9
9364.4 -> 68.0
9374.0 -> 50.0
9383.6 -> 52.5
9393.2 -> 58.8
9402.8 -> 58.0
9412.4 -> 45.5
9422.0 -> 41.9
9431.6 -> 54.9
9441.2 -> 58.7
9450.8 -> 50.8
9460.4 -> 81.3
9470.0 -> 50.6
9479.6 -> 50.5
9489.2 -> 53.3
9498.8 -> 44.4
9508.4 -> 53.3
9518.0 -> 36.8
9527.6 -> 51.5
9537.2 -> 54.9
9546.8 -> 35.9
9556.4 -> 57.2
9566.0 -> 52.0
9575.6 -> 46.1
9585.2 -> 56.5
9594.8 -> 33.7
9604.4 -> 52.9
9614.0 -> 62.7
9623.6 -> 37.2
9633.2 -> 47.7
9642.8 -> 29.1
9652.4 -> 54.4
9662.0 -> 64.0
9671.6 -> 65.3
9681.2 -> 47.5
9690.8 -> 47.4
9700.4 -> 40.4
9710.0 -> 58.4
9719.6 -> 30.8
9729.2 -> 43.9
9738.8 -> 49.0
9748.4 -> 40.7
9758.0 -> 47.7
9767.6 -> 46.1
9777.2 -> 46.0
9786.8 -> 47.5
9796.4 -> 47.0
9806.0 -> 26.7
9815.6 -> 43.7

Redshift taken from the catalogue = 0.15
